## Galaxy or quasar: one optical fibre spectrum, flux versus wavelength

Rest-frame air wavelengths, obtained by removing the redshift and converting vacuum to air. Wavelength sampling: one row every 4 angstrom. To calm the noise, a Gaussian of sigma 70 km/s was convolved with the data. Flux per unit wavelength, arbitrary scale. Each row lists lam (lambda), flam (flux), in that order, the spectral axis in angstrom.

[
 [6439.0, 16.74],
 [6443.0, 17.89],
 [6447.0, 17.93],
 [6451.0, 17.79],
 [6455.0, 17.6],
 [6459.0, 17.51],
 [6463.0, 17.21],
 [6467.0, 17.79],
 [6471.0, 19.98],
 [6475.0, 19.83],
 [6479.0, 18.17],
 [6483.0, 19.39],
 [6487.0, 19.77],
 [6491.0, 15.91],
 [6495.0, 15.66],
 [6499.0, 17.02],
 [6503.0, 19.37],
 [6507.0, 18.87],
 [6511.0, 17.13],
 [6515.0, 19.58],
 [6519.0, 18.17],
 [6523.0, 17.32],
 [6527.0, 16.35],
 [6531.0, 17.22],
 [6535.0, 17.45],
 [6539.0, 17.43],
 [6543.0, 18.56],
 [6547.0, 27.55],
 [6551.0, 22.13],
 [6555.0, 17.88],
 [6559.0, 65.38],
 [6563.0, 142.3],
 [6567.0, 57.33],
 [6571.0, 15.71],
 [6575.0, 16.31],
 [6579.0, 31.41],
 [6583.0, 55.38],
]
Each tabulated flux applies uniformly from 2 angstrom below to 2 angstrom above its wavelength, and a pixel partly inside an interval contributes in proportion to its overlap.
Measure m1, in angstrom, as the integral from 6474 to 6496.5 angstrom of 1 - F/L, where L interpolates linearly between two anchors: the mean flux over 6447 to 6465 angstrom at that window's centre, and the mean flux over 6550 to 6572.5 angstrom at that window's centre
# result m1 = 7.85 angstrom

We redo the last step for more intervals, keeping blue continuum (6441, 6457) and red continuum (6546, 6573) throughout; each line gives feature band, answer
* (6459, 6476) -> 3.5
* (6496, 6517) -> 10.0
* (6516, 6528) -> 6.7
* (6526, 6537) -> 6.6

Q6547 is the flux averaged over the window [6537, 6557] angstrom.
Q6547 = 20.7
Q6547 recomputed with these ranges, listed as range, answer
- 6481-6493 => 18.4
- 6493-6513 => 17.6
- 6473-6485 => 19.1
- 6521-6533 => 17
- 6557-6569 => 88.3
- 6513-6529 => 17.9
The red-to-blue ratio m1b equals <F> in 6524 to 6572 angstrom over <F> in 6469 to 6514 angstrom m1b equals 2.0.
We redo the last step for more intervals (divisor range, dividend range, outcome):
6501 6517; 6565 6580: 1.61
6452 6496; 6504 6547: 1.01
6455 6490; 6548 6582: 2.47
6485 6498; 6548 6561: 2.02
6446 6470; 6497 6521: 1.04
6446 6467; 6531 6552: 1.15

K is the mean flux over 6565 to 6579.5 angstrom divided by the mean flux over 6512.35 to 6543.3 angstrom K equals 1.70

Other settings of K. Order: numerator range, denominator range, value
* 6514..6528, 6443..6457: 1.00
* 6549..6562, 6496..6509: 2.38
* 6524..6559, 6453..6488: 1.18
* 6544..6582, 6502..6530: 2.42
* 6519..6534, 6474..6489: 0.89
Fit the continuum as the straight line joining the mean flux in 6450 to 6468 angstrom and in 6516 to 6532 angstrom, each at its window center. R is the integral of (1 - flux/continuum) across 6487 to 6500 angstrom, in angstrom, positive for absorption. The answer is 0.59 angstrom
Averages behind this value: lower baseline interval 17.6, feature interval 16.7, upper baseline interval 17.4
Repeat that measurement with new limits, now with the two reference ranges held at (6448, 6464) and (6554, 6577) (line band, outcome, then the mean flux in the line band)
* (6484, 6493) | 3.3 angstrom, 18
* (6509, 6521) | 6.1 angstrom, 18.3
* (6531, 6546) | 8.9 angstrom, 18.4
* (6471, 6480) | 1.7 angstrom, 19.3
